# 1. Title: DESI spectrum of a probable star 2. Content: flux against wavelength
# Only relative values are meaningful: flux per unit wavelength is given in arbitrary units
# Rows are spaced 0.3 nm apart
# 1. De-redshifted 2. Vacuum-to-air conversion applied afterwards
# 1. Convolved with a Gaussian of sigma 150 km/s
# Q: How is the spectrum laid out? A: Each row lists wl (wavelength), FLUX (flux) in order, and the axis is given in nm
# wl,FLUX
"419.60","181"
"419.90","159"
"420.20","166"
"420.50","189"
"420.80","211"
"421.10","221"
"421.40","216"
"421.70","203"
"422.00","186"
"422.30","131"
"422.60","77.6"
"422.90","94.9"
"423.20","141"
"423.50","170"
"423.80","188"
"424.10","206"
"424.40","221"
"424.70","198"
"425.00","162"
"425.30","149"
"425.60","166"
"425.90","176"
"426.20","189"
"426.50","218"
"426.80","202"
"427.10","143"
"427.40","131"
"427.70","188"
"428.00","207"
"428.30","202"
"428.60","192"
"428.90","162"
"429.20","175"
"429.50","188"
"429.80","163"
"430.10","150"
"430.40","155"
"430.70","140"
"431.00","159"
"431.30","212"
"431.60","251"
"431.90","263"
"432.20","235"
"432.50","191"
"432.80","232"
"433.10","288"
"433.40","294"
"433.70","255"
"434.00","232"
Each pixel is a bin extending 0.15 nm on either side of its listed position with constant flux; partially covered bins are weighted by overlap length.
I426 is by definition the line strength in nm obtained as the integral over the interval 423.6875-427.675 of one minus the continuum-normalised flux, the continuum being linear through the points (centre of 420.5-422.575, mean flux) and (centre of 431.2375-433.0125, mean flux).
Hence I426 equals 0.47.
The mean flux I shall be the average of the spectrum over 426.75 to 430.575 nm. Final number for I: 173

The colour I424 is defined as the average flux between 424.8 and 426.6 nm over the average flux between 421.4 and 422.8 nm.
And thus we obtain 1.1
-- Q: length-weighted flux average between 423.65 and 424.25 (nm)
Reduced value 197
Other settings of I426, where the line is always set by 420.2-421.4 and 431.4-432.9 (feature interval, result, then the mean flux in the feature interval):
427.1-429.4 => 0.47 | 177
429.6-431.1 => 0.49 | 154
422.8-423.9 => 0.32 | 149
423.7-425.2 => 0.13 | 194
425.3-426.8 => 0.22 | 185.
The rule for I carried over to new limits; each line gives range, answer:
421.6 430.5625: 171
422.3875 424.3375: 149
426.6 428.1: 175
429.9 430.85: 149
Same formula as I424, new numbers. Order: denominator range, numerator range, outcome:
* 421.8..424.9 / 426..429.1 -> 1.13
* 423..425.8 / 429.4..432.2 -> 1.07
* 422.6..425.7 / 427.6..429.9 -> 1.12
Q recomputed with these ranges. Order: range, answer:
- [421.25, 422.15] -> 202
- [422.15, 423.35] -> 111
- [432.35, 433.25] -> 237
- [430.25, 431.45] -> 166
